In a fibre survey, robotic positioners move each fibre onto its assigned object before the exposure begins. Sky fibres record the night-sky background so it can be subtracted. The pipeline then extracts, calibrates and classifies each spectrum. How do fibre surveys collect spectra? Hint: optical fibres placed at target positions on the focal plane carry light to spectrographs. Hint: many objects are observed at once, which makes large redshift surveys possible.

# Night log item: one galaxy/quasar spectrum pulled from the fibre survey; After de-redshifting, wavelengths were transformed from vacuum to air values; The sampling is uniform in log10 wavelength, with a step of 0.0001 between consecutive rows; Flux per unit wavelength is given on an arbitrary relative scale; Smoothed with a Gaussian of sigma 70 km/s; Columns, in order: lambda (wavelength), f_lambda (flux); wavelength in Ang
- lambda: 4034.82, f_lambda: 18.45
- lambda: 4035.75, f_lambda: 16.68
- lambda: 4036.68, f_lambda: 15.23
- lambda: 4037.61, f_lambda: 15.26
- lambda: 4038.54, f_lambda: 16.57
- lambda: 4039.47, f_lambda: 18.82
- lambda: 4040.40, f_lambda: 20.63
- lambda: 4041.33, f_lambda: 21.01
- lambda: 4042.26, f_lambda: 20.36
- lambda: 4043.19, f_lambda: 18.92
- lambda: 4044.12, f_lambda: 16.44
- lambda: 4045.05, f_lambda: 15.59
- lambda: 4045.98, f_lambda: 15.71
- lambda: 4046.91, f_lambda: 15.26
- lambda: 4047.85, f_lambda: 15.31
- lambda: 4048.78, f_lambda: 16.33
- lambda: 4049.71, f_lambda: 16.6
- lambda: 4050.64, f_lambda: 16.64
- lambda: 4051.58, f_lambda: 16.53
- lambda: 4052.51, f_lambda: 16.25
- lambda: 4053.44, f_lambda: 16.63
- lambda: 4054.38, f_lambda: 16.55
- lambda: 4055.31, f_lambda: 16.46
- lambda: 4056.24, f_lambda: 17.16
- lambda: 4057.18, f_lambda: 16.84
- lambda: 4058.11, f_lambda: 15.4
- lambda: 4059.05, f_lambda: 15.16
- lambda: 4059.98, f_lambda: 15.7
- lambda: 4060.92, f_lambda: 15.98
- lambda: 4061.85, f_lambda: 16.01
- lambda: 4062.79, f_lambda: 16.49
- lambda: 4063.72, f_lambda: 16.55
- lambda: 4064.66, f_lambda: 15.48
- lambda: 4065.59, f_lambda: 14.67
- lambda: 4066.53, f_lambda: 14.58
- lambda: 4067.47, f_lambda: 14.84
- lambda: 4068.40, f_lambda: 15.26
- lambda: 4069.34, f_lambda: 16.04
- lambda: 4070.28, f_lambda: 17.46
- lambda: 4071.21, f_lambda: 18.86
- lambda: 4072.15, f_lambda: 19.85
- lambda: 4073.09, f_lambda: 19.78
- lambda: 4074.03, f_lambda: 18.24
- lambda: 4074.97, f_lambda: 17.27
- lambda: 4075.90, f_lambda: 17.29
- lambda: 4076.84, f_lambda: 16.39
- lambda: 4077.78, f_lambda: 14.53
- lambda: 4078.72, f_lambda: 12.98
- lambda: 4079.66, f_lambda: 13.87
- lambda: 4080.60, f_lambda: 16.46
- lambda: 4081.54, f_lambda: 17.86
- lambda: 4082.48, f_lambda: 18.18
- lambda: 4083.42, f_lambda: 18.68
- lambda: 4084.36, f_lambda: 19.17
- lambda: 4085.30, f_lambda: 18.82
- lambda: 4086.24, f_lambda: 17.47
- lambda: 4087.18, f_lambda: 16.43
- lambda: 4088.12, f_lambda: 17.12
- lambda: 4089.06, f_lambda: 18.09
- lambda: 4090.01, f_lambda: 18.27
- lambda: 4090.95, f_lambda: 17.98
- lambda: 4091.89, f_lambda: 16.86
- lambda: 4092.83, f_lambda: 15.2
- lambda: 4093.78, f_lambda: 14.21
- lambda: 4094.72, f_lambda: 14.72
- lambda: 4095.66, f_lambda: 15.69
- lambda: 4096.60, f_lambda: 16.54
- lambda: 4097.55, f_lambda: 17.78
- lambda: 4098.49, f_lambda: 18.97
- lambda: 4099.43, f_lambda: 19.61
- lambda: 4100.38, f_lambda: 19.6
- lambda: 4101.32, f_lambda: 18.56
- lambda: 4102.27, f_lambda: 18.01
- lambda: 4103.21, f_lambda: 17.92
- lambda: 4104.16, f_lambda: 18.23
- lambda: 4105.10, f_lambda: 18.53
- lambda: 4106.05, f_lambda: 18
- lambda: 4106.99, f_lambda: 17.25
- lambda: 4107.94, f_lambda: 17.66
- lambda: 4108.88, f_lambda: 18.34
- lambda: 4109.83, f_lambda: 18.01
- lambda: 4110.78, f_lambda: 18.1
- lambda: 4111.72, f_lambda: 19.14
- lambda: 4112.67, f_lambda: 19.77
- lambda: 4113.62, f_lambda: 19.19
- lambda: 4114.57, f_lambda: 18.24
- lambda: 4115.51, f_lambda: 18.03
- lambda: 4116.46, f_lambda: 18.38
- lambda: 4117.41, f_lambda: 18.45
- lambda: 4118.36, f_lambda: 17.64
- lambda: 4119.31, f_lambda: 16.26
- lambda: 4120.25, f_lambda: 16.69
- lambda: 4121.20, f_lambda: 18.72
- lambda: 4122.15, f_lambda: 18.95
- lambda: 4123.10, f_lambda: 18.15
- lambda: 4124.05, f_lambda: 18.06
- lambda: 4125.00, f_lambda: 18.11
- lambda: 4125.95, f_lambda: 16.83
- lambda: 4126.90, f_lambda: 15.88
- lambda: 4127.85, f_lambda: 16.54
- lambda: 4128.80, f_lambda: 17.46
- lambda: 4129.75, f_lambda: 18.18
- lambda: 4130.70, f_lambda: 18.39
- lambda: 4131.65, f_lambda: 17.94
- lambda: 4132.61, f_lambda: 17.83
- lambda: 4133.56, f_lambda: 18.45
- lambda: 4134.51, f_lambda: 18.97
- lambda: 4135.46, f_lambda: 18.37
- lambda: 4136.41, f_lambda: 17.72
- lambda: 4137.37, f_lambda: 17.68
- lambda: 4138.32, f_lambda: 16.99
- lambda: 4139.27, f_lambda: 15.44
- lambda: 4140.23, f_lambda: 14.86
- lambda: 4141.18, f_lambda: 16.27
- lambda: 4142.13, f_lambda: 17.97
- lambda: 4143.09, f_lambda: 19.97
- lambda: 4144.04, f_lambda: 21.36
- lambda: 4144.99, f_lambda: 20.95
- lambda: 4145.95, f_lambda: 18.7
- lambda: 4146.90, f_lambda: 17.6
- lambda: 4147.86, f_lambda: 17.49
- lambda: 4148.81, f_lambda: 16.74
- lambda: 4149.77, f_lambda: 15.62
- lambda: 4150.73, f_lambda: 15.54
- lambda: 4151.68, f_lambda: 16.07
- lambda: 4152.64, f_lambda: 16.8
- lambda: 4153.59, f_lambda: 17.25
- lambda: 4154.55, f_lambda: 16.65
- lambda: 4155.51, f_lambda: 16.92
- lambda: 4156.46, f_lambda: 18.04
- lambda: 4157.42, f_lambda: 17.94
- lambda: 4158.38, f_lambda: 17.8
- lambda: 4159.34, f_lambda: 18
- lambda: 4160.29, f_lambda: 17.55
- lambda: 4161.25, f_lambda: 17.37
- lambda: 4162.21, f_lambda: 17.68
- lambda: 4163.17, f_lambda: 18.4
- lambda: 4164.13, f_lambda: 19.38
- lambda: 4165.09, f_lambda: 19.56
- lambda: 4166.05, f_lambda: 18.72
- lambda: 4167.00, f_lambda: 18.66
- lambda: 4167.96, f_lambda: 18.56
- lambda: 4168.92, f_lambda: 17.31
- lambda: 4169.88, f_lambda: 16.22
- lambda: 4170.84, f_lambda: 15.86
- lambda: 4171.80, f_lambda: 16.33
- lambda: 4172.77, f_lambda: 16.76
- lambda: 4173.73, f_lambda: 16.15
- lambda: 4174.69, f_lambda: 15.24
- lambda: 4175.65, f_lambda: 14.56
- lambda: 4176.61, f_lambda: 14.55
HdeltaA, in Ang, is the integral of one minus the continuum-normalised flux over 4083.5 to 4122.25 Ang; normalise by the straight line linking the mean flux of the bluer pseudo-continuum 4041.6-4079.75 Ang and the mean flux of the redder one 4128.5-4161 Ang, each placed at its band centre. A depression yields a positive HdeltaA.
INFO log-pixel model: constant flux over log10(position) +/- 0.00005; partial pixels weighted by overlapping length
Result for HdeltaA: -1.76 Ang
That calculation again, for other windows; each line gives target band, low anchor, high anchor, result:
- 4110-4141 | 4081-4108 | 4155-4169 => 0.2 Ang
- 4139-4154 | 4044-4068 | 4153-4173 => 0.0 Ang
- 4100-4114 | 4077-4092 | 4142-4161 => -0.9 Ang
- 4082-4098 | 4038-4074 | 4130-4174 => 0.0 Ang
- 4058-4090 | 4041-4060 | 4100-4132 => 0.9 Ang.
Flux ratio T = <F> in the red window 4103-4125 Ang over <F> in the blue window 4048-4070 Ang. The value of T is 1.1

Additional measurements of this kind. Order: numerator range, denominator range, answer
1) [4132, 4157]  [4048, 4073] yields 1.07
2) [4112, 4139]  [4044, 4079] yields 1.10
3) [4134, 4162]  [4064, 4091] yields 1.04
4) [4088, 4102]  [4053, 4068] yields 1.09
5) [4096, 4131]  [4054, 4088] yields 1.08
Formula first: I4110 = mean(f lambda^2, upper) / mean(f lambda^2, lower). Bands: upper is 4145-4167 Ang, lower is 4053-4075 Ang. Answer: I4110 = 1.12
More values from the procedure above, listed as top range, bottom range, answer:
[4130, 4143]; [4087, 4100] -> 1.05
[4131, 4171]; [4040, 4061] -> 1.10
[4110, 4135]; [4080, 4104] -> 1.04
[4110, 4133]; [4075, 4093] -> 1.08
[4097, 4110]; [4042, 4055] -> 1.13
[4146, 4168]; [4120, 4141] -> 1.02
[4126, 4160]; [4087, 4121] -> 1.01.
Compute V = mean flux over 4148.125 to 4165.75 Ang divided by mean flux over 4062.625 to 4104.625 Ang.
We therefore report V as 1.0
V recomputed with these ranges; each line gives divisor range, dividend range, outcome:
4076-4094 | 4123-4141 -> 1.04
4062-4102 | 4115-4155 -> 1.04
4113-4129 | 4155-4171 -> 1.01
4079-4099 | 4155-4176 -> 1.02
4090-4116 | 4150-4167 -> 0.99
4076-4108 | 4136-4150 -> 1.03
